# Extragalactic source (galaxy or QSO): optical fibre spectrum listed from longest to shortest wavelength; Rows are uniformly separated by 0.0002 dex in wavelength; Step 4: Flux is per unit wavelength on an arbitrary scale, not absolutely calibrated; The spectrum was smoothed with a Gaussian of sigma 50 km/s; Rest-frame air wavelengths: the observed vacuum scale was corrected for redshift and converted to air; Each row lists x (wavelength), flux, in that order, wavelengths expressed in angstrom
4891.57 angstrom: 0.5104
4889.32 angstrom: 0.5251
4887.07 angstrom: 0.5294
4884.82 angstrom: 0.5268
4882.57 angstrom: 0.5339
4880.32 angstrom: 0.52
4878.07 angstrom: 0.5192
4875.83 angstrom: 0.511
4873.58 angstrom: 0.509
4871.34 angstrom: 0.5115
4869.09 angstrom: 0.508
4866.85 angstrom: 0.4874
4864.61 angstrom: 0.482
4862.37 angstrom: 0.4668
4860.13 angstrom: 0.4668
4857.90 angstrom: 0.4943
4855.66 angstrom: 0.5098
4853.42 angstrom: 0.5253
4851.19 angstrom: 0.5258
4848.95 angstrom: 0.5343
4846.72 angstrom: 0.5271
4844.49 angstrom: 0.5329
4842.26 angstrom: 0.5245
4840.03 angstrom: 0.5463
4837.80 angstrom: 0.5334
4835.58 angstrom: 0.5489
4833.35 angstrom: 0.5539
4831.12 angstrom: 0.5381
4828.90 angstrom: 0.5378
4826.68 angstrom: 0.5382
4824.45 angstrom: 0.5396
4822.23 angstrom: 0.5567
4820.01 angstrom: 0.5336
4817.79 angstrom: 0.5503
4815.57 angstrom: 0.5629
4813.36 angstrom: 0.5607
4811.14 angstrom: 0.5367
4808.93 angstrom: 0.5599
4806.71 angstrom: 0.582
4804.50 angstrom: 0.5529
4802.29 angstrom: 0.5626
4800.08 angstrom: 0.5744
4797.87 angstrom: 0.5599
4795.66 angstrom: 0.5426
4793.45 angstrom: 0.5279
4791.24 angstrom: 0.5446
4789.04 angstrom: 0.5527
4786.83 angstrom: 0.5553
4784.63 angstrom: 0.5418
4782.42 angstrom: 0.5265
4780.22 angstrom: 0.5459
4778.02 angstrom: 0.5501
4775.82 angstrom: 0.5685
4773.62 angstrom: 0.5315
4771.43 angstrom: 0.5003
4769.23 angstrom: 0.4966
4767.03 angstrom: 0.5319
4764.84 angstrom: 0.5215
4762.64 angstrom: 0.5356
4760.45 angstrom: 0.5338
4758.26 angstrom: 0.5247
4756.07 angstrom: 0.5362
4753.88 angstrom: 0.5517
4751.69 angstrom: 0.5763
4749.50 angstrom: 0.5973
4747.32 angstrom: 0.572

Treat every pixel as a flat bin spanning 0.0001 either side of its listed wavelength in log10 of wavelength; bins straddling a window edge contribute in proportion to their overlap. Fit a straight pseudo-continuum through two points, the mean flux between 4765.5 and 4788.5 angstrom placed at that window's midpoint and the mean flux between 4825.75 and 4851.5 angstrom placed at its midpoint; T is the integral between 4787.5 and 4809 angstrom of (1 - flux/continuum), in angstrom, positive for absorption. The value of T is -0.8 angstrom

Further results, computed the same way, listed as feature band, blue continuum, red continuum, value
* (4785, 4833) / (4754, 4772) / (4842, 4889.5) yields -3.0 angstrom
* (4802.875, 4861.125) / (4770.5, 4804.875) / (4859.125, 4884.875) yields -1.6 angstrom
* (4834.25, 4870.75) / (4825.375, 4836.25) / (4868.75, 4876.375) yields 0.8 angstrom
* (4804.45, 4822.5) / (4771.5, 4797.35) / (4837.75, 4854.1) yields -0.6 angstrom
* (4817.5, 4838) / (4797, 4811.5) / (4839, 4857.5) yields 0.0 angstrom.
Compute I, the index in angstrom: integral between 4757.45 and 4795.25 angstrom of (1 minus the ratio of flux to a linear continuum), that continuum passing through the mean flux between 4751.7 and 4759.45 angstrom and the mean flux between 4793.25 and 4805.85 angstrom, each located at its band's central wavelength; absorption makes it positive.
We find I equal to 1.0 angstrom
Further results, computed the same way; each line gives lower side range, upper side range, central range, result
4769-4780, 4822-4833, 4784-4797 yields -0.21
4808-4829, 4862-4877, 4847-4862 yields 0.14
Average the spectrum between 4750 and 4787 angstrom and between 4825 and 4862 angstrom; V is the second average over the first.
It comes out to 0.98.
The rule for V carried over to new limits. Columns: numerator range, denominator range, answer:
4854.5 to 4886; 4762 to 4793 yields 0.94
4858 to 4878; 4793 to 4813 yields 0.89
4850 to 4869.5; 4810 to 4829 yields 0.91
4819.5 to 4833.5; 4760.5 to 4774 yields 1.04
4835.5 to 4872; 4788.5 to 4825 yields 0.93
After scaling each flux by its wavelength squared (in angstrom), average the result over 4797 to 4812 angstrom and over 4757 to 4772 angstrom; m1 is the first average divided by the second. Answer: 1.10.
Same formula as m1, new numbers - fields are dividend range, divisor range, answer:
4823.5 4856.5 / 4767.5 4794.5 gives 1.02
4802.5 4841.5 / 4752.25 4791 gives 1.05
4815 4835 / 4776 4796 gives 1.02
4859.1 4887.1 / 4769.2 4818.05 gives 0.95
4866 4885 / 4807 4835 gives 0.96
